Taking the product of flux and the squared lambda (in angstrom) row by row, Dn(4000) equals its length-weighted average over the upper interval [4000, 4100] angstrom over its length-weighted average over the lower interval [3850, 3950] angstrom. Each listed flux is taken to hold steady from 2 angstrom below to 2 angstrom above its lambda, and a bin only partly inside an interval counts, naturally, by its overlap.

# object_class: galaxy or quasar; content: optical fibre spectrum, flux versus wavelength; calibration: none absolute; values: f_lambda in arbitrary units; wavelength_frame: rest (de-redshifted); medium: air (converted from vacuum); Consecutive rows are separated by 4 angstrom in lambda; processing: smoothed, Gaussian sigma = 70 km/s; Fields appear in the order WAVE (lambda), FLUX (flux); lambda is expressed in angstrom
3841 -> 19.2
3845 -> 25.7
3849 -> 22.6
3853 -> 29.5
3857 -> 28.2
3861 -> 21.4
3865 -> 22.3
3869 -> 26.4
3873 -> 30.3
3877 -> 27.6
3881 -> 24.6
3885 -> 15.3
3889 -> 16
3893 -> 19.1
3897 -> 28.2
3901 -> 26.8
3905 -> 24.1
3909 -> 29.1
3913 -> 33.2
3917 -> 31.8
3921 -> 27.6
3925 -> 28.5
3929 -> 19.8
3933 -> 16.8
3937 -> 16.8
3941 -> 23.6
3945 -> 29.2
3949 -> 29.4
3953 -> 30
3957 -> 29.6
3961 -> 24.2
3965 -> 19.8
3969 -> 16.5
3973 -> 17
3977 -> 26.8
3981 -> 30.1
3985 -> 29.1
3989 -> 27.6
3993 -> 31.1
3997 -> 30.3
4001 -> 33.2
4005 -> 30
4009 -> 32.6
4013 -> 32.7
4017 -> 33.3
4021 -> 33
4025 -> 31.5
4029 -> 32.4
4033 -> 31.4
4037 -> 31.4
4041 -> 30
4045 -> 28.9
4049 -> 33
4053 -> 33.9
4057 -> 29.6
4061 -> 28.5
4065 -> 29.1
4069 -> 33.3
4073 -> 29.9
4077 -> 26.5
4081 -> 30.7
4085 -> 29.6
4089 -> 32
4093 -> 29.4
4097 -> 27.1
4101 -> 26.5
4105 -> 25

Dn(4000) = 1.33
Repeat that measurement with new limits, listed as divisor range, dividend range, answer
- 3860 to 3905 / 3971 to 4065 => 1.38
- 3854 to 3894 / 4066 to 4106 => 1.39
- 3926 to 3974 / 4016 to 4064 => 1.43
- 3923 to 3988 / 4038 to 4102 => 1.31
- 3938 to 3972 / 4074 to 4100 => 1.26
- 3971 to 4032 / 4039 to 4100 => 1.03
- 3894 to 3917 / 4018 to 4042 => 1.20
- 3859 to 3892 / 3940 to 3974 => 1.12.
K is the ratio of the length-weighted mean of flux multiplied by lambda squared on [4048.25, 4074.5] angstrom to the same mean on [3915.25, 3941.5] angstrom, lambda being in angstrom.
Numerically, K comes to 1.41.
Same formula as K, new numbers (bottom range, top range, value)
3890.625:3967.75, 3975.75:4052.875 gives 1.27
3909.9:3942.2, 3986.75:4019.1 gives 1.31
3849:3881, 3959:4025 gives 1.15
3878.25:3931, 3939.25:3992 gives 1.06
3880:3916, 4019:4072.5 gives 1.38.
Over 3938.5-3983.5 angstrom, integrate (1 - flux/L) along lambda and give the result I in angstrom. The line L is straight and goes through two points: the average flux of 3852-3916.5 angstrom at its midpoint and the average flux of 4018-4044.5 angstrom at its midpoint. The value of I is 5.40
